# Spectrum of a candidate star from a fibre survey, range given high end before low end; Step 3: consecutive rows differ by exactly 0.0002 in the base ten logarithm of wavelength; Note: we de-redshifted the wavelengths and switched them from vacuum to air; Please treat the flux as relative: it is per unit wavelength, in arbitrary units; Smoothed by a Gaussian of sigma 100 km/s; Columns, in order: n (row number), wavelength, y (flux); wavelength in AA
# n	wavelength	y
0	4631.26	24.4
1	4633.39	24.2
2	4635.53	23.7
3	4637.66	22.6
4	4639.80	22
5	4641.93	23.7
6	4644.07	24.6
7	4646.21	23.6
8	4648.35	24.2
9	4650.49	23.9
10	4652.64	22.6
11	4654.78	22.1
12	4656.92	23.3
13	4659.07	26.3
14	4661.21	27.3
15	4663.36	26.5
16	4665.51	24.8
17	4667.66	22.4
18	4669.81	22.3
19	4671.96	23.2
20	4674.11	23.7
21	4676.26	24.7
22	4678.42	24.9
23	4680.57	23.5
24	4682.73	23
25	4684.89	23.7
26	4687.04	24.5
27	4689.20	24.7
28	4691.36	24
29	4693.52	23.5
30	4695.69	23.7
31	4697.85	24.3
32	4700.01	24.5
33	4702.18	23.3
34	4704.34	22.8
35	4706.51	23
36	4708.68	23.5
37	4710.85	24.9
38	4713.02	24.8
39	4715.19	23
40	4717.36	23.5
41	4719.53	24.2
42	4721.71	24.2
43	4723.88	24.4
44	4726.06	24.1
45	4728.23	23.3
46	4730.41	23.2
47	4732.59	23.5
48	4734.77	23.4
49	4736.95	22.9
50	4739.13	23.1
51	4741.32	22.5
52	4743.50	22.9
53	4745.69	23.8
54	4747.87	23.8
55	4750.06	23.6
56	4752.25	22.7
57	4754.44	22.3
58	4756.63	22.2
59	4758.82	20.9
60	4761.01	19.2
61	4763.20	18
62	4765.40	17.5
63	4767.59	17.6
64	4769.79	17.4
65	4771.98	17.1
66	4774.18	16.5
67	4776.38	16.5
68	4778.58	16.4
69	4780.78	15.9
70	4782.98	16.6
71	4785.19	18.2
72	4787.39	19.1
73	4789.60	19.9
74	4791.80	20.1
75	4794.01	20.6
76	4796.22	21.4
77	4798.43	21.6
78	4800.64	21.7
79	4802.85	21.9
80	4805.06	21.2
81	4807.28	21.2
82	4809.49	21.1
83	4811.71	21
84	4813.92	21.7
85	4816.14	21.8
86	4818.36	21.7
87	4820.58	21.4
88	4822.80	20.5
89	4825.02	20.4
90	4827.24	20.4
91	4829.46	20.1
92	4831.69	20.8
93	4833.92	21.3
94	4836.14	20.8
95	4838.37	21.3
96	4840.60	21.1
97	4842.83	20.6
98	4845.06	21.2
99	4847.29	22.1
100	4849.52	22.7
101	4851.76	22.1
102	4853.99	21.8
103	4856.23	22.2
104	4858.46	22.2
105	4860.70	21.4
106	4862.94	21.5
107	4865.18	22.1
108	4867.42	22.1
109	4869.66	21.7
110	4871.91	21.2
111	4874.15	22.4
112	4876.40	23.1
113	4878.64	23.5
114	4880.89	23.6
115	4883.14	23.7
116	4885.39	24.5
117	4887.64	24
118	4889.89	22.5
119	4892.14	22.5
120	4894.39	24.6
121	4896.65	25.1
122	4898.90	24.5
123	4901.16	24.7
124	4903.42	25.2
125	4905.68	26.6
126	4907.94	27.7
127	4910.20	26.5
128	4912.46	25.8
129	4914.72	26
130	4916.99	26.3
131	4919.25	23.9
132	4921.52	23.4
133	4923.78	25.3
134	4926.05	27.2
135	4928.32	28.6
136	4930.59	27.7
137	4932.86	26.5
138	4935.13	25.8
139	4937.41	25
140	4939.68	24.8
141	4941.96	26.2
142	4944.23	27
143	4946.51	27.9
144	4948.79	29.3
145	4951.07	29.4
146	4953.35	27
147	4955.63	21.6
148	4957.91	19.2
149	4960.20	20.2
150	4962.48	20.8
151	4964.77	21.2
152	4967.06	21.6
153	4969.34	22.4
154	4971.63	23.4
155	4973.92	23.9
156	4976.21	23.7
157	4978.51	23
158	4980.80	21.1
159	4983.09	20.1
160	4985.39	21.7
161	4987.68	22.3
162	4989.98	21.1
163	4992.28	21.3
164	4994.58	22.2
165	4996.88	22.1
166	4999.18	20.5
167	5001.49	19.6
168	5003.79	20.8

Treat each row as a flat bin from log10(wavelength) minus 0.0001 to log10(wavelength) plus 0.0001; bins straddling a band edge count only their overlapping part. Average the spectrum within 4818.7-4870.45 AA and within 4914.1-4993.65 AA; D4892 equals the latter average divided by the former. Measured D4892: 1.13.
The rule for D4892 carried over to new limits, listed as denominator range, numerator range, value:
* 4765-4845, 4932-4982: 1.21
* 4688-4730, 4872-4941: 1.05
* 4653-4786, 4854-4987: 1.07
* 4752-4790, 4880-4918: 1.35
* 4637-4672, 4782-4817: 0.86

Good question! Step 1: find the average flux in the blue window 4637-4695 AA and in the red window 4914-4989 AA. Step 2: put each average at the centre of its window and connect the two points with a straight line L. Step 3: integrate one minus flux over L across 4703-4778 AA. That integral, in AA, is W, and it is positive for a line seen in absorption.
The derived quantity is 6.6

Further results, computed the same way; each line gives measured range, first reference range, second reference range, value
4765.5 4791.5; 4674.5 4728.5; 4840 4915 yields 6.8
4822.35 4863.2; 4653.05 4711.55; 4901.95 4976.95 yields 5.6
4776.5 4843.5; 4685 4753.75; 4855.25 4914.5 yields 9.5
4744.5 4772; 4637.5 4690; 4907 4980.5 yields 4.1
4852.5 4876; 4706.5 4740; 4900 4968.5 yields 2.7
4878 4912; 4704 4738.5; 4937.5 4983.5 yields -1.3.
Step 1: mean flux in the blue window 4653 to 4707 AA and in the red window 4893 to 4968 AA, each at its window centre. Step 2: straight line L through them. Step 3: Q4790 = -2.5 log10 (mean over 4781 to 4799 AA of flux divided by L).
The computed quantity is 0.25 mag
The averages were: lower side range 24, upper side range 25.2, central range 19.4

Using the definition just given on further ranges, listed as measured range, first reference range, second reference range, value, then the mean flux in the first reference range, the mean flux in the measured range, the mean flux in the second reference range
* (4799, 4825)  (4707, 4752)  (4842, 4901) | 0.08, 23.6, 21.3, 22.7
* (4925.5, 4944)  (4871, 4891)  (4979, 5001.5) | -0.19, 23.2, 26.5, 21.3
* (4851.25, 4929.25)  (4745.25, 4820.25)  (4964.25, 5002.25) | -0.14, 20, 24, 21.9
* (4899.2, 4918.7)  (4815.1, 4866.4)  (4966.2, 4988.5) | -0.19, 21.4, 26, 22.3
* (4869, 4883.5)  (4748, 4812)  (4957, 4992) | -0.10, 19.7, 22.7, 21.7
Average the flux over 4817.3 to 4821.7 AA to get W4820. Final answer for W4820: 21.5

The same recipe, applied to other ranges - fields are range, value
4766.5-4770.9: 17.5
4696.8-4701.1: 24.4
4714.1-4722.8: 23.7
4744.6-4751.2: 23.7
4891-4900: 24.2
